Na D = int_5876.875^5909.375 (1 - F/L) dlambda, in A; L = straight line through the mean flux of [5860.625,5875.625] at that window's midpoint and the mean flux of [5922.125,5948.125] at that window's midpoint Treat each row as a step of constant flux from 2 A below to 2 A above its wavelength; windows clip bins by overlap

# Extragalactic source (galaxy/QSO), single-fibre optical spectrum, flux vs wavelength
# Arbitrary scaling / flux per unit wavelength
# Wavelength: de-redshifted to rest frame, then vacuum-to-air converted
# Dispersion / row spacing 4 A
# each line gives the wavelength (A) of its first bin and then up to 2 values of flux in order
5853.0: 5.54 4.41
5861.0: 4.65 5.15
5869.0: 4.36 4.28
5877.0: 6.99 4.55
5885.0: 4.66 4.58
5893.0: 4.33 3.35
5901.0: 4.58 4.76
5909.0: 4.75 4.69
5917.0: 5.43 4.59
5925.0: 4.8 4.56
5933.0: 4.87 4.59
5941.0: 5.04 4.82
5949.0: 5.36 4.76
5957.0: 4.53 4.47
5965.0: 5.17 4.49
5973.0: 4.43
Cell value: 1.0 A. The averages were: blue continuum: 4.7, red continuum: 4.8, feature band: 4.6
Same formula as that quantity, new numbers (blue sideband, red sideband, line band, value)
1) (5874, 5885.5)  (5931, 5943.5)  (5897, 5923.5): 2.1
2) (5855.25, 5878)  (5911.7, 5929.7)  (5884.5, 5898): 1.7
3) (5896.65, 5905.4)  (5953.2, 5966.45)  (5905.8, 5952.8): -3.8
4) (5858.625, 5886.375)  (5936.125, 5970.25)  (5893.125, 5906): 1.8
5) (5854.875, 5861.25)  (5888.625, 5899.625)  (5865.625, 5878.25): -2.2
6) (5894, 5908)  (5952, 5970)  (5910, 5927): -1.8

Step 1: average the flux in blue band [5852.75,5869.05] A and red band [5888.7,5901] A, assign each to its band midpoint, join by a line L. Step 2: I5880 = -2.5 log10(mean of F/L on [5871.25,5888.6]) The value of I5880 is -0.15 mag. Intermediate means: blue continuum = 4.8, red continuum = 4.1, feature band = 5.08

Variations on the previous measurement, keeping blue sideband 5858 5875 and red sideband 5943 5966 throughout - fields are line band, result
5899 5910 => 0.002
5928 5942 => 0.006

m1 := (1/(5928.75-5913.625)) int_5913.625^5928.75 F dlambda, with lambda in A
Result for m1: 4.87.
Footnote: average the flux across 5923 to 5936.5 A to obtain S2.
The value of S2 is 4.73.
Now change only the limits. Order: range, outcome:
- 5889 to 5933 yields 4.6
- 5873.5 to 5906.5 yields 4.7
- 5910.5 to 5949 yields 4.85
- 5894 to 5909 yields 4.31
